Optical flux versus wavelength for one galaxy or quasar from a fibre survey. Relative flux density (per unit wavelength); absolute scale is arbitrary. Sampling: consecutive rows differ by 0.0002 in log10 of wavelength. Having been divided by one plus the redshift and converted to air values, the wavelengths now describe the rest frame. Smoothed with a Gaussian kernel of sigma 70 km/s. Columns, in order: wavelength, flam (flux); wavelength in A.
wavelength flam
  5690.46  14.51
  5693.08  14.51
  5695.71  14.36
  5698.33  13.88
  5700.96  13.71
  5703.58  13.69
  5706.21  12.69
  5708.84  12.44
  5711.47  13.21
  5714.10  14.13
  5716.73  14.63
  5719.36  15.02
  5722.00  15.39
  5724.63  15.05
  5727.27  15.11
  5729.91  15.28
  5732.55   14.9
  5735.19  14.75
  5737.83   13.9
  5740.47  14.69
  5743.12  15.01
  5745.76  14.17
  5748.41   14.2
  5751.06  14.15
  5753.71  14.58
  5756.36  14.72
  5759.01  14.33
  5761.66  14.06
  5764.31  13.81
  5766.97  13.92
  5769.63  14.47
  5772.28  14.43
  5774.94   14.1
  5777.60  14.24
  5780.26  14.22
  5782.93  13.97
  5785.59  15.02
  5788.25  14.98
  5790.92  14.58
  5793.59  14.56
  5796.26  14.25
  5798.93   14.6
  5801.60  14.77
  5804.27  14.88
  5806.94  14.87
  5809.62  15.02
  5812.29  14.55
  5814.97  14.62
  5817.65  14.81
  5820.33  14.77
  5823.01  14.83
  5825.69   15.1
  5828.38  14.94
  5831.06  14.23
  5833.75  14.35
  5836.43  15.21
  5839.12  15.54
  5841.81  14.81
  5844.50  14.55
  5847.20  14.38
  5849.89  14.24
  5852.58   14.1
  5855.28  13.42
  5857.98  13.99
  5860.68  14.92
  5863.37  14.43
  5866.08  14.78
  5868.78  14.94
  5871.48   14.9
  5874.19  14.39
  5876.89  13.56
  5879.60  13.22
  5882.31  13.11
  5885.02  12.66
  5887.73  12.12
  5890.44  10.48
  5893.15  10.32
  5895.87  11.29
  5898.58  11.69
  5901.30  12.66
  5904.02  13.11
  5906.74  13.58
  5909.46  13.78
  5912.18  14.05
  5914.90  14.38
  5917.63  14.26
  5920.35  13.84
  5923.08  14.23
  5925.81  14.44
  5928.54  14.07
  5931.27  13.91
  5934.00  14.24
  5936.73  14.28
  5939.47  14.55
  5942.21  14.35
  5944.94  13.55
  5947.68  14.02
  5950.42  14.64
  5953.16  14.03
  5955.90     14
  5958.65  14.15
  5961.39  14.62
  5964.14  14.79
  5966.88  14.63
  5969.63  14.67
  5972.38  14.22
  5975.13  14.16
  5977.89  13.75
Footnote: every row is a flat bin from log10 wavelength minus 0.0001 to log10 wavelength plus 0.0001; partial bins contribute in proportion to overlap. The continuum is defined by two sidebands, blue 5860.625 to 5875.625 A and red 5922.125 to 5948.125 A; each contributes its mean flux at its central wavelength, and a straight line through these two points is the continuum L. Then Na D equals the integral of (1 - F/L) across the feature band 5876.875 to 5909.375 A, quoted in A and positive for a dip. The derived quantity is 4.89 A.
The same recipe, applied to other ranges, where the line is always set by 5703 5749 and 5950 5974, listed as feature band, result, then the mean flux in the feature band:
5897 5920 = 1.5 A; 13.4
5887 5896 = 2.2 A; 10.9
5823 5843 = -0.7 A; 14.9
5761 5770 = 0.2 A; 14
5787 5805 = -0.3 A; 14.6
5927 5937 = 0.2 A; 14.1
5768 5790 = -0.1 A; 14.4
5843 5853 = 0.0 A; 14.3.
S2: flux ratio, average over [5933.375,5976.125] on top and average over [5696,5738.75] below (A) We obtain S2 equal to 1.0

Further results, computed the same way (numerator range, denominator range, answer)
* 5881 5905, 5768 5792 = 0.83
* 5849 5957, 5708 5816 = 0.94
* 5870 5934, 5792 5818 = 0.90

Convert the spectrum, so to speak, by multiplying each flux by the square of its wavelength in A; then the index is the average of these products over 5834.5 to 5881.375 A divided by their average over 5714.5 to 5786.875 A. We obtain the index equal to 1.03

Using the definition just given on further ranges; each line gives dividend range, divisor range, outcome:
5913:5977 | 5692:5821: 1.06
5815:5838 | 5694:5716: 1.14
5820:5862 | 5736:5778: 1.05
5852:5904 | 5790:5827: 0.92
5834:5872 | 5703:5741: 1.06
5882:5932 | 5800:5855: 0.91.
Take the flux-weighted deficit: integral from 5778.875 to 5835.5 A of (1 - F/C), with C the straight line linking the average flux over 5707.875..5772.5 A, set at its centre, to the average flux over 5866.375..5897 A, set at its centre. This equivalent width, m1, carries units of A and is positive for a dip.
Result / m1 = -4.0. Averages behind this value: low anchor 14.4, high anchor 12.9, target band 14.7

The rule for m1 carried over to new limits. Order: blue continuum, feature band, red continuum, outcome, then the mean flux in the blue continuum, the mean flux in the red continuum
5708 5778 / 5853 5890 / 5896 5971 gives 0.8 A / 14.4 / 14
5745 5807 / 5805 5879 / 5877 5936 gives -4.4 A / 14.4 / 13.1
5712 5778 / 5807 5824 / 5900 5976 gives -0.5 A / 14.5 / 14.1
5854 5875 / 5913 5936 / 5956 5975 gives 0.5 A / 14.5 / 14.5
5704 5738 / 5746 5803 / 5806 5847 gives 0.8 A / 14.3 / 14.8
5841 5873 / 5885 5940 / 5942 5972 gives 4.4 A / 14.4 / 14.3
